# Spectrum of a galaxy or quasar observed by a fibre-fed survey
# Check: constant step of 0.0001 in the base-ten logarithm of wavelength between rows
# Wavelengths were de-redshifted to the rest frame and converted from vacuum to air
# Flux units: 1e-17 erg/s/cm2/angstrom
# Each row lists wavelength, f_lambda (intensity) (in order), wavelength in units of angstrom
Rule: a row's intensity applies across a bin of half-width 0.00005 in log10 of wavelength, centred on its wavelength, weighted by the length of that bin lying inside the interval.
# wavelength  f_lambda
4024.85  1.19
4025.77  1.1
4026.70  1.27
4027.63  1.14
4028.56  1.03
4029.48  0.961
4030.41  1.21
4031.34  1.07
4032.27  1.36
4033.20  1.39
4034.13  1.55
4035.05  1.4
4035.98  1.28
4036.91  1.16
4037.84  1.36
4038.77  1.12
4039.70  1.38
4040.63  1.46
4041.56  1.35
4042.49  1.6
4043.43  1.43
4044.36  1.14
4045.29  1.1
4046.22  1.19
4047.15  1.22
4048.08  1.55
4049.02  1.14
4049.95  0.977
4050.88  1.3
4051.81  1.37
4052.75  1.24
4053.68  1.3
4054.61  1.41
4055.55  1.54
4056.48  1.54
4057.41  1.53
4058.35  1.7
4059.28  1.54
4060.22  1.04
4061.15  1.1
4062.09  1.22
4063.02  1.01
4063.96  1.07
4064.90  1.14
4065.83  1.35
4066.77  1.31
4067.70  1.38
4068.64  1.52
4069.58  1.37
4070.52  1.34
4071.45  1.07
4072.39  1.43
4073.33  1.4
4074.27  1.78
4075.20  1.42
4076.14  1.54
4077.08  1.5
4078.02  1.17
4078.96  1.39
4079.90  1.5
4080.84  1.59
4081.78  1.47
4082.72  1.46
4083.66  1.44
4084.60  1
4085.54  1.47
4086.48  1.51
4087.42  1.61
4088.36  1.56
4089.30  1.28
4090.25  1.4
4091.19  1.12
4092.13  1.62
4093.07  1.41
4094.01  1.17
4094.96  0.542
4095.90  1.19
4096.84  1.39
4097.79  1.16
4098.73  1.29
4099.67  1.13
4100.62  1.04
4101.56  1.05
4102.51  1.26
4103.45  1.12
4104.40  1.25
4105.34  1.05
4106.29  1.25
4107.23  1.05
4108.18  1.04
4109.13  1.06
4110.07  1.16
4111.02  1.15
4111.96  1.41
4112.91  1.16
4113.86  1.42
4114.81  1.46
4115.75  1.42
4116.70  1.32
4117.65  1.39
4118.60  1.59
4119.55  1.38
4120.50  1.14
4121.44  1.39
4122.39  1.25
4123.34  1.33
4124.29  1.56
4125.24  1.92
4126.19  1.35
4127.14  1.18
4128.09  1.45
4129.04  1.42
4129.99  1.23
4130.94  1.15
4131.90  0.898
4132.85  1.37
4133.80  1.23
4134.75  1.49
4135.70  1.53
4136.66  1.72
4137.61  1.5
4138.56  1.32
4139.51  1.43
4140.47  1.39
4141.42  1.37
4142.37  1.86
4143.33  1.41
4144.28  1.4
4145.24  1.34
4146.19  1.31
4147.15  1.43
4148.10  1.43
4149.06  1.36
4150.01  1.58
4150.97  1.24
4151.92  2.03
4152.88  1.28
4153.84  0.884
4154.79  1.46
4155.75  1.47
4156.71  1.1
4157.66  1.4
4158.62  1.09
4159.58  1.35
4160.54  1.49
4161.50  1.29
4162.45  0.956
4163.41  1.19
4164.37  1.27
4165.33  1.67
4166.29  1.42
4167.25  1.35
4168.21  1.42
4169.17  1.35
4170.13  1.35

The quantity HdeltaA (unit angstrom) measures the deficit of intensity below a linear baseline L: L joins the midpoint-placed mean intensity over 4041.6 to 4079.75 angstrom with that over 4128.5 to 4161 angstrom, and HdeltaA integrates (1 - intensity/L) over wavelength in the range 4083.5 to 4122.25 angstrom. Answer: 2.7 angstrom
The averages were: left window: 1.34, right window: 1.38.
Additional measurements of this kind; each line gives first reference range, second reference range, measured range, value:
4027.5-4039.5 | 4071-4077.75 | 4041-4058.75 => -0.4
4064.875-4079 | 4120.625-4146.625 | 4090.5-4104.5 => 2.1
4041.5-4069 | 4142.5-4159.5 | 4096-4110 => 2.0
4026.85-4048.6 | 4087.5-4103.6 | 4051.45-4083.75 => -3.1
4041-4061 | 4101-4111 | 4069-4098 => -3.6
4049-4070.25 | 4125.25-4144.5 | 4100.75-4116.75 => 1.9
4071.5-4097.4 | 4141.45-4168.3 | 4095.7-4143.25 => 2.1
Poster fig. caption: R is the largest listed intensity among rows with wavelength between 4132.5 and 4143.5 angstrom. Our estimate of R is 1.86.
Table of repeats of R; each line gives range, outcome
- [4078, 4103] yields 1.62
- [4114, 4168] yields 2.03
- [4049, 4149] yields 1.92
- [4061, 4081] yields 1.78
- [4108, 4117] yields 1.46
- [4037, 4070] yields 1.7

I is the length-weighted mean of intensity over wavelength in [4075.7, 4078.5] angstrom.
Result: 1.4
